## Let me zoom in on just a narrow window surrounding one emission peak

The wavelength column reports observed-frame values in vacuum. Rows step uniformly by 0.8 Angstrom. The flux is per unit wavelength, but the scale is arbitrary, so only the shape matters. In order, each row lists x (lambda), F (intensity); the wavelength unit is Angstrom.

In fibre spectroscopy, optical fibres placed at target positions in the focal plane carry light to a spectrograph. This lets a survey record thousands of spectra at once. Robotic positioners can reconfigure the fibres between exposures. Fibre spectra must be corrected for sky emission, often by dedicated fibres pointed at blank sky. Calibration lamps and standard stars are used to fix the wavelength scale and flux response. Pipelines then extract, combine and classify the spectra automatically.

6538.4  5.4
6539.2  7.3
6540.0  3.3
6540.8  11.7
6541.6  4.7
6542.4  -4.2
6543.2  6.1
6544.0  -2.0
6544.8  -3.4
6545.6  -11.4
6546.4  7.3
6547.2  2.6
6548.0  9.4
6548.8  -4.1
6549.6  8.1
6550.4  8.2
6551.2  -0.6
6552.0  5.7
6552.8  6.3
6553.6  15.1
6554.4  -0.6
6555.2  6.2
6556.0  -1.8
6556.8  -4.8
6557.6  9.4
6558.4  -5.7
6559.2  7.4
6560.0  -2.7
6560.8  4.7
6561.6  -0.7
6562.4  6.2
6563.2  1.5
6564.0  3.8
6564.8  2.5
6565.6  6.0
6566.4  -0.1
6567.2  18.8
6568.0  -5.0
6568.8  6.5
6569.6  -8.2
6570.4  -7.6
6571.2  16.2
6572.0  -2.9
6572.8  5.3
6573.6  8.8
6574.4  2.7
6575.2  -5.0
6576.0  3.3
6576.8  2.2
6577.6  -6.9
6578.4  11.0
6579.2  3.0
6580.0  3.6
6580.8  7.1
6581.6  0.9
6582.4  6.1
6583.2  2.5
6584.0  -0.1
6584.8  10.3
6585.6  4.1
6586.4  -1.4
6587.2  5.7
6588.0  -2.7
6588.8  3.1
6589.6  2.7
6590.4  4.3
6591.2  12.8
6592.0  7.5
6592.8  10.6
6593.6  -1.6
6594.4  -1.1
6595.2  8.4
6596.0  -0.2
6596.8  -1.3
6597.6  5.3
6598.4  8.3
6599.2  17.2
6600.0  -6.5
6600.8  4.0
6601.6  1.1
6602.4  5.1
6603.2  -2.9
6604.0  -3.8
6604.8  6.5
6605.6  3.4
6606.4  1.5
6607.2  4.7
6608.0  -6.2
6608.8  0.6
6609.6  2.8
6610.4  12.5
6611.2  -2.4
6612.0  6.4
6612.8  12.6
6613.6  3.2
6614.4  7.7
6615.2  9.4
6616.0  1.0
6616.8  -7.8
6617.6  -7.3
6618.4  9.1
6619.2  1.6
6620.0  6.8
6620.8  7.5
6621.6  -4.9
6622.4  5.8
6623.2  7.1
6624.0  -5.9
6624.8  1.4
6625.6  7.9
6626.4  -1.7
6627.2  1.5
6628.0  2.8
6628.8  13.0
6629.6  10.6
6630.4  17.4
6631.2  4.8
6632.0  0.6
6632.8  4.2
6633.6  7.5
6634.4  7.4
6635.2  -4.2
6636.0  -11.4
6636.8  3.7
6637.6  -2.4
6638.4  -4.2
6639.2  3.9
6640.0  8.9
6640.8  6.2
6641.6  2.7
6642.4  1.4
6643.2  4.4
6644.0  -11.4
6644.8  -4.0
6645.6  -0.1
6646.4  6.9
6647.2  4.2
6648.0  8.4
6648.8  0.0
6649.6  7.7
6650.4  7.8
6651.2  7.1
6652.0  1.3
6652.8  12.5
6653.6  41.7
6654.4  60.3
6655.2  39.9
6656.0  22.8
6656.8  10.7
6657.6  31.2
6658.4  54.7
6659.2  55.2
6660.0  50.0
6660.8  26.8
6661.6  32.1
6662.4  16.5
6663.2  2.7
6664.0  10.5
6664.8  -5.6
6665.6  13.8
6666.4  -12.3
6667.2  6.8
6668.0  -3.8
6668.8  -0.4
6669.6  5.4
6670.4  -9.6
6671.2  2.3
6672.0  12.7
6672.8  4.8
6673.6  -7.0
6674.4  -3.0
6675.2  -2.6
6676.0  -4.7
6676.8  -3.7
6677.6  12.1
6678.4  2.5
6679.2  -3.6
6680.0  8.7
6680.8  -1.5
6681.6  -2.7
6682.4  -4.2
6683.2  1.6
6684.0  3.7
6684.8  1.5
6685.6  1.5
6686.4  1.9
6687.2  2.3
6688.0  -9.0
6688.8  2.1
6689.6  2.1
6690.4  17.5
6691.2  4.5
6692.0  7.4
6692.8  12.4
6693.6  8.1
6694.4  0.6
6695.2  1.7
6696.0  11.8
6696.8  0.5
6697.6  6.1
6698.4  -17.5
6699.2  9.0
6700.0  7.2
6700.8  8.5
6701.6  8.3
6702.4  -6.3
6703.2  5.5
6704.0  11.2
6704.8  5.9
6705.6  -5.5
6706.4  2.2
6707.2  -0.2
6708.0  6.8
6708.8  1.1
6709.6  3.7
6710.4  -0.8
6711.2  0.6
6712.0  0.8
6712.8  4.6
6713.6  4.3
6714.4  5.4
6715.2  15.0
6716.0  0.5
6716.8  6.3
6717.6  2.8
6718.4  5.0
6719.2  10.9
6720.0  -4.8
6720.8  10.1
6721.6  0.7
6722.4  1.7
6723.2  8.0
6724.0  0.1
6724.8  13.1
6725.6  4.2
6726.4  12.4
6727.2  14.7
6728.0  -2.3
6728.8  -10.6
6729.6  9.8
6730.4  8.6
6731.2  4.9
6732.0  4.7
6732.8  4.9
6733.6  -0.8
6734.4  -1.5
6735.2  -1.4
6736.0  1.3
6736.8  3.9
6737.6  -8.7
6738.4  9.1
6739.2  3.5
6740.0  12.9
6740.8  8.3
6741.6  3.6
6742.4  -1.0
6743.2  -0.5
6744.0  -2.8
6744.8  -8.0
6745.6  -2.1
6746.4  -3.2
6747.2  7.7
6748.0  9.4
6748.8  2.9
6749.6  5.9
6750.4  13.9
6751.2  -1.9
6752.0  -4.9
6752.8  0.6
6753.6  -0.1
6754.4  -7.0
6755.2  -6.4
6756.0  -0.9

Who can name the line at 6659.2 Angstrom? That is [O II]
